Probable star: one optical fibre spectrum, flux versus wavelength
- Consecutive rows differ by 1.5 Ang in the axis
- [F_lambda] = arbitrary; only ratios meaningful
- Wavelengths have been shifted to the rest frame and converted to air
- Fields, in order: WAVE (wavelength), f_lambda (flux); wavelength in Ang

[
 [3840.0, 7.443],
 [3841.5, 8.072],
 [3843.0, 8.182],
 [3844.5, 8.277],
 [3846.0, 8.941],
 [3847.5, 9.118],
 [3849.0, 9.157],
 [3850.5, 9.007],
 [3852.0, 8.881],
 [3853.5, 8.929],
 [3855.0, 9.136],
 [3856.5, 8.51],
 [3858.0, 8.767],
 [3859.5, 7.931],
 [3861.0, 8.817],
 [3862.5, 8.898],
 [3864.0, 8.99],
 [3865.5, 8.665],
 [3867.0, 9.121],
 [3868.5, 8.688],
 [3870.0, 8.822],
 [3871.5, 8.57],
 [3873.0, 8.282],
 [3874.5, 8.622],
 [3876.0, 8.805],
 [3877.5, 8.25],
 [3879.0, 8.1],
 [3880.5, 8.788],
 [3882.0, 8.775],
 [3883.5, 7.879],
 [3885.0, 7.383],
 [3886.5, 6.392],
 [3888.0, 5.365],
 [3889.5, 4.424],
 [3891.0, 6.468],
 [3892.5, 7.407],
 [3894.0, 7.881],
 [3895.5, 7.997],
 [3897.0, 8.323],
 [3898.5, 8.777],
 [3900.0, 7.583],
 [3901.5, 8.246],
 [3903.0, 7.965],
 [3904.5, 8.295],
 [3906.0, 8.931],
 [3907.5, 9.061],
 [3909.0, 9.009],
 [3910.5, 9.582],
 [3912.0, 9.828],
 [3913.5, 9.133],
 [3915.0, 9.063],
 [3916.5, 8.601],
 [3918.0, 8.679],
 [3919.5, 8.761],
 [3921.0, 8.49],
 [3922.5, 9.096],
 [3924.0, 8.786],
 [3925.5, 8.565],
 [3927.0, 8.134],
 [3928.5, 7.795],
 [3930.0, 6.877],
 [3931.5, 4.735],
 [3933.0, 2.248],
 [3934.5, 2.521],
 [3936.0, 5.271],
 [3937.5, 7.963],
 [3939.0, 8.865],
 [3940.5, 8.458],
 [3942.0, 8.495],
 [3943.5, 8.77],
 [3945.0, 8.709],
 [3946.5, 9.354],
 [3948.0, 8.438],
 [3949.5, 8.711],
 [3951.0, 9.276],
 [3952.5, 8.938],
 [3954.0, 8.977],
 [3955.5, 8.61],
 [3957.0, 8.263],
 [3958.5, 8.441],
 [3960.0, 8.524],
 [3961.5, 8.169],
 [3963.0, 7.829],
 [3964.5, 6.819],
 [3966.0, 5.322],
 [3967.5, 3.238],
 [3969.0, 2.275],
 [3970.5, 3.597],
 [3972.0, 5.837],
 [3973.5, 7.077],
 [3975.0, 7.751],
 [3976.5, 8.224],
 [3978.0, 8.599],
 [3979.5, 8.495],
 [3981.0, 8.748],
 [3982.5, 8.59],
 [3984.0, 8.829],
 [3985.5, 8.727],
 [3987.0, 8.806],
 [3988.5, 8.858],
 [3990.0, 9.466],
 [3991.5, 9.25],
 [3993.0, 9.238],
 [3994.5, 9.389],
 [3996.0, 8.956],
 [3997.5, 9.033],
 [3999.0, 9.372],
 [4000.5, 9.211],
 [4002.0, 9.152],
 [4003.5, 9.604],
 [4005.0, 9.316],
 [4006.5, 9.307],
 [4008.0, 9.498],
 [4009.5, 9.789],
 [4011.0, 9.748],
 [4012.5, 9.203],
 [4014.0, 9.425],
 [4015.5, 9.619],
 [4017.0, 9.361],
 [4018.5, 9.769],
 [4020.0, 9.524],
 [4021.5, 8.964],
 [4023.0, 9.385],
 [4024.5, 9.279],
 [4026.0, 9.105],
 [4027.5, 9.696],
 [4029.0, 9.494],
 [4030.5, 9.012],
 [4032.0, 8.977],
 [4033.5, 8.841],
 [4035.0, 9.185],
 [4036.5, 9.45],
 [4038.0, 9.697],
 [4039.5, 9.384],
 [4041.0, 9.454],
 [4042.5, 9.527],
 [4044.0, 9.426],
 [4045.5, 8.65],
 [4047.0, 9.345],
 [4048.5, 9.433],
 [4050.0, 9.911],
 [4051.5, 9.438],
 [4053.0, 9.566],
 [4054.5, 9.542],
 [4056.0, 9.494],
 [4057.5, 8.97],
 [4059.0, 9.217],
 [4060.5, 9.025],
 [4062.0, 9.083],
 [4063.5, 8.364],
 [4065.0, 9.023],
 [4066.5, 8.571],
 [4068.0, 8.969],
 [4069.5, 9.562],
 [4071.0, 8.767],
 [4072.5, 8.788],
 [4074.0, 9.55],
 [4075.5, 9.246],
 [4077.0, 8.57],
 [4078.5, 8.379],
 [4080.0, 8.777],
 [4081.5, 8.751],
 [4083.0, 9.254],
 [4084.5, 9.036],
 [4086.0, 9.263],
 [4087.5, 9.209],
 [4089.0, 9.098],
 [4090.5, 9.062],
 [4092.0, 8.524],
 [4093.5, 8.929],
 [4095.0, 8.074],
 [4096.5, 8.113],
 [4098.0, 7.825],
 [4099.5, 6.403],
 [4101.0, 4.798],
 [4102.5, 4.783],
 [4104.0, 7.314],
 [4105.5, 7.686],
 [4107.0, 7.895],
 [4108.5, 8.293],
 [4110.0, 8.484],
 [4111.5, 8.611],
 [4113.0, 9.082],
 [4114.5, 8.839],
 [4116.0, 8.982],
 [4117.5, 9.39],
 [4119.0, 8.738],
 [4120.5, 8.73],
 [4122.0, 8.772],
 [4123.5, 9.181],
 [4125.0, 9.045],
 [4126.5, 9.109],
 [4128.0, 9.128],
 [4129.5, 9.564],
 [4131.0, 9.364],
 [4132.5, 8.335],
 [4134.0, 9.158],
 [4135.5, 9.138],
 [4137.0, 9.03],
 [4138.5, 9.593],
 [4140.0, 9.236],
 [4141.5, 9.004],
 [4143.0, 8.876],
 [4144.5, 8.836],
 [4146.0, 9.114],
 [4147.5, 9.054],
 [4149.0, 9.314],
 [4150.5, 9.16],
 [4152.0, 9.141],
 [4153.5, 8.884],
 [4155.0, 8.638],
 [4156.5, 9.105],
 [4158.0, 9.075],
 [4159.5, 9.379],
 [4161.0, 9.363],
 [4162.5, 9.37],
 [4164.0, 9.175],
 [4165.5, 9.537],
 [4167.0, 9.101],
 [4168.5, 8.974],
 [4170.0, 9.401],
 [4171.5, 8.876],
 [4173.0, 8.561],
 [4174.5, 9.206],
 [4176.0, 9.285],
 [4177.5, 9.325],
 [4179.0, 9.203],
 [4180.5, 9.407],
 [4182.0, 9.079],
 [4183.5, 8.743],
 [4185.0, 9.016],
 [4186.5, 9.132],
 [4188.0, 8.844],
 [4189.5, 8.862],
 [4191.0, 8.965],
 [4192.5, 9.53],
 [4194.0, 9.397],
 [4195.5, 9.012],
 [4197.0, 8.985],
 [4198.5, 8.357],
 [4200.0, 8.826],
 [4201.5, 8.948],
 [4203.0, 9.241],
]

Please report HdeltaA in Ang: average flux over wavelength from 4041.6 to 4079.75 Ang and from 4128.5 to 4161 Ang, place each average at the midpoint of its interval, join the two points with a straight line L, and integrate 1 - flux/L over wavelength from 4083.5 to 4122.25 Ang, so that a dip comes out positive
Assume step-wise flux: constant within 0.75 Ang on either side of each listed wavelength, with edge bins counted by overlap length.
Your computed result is 3.8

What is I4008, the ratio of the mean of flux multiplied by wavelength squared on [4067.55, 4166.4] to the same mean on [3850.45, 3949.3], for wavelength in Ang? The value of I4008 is 1.21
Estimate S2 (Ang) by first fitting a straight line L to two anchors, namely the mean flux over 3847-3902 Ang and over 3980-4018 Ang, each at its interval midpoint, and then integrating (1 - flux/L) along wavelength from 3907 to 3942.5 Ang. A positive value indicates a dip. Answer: 3.23 Ang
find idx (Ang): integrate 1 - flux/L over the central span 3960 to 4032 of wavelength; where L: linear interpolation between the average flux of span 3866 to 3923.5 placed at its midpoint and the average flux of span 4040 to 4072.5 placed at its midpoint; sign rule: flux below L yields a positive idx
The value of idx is 3.1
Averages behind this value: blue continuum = 8.25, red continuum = 9.2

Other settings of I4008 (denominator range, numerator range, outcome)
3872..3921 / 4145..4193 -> 1.28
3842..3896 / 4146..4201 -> 1.29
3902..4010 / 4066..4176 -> 1.17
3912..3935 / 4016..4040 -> 1.30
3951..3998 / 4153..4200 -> 1.28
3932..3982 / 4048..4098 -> 1.31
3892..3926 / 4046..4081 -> 1.14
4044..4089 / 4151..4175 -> 1.05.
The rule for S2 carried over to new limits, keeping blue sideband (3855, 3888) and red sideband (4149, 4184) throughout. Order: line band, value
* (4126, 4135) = -0.1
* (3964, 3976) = 4.7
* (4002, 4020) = -1.6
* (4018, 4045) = -1.7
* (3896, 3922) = -0.8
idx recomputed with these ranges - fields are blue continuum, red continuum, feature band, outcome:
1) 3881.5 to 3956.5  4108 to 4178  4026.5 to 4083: -3.7 Ang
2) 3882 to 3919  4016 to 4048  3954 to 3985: 5.3 Ang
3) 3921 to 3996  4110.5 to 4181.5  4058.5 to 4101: -0.5 Ang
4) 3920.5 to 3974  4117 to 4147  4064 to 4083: -1.0 Ang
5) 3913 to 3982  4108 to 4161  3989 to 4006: -2.8 Ang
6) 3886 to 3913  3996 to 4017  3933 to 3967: 3.2 Ang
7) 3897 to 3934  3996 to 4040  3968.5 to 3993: 3.1 Ang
